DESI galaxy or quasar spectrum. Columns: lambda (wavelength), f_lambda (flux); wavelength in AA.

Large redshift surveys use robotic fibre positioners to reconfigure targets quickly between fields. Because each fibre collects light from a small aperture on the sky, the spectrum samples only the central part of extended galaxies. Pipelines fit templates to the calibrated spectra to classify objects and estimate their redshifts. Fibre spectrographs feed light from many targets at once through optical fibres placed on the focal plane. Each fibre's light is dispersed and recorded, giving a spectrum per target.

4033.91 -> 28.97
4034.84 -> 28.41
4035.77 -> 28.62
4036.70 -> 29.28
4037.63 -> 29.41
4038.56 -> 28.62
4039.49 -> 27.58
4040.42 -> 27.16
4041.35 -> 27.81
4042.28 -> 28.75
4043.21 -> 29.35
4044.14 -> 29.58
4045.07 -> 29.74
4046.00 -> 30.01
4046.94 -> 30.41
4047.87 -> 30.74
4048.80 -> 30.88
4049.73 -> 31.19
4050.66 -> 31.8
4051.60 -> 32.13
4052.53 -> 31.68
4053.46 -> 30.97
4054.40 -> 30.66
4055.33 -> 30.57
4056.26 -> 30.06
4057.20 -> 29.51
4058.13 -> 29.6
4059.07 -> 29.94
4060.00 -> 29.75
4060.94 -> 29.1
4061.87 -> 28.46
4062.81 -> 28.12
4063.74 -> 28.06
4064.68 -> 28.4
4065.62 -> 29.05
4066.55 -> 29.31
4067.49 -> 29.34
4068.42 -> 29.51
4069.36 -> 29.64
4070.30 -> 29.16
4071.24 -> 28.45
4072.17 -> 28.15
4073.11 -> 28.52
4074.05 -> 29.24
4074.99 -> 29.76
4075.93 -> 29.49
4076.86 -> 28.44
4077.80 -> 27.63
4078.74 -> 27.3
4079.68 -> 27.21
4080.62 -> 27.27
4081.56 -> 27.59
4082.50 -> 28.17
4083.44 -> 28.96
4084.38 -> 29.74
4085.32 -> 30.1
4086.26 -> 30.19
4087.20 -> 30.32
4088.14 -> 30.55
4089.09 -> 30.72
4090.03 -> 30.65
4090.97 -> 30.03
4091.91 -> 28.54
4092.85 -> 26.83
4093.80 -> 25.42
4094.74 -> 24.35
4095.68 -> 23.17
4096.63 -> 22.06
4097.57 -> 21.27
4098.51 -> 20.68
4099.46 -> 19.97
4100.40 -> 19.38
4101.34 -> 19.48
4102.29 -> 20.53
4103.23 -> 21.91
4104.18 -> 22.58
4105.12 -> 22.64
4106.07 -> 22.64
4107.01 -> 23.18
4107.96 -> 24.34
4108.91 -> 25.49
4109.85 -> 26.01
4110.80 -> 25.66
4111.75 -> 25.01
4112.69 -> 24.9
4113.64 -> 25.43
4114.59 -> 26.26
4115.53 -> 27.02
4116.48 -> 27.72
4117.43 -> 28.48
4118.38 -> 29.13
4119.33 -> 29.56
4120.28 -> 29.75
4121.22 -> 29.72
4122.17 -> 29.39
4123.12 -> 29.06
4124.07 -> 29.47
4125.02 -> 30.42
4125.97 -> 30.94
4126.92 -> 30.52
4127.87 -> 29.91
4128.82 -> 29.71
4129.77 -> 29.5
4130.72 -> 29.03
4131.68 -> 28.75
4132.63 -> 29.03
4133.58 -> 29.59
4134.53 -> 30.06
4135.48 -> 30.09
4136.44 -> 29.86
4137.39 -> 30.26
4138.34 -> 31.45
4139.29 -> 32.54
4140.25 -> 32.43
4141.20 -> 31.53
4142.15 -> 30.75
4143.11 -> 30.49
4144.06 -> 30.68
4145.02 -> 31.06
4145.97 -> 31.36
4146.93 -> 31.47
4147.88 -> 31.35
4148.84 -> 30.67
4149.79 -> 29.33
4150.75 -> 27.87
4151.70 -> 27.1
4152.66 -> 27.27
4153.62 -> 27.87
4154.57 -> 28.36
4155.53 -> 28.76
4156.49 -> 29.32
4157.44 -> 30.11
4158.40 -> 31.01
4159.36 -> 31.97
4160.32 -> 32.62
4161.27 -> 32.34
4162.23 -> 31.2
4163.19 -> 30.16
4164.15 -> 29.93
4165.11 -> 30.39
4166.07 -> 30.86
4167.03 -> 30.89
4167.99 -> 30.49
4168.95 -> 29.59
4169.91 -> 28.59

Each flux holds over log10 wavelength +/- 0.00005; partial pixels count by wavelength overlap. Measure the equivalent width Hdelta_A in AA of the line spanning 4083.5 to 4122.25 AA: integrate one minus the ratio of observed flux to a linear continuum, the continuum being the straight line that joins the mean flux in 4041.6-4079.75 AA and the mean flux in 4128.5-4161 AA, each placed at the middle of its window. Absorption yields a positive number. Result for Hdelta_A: 5.1 AA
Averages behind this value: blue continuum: 29.5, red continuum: 30.1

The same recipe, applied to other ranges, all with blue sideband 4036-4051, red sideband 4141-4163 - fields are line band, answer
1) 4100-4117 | 3.4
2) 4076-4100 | 2.2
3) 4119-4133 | 0.2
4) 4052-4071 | 0.0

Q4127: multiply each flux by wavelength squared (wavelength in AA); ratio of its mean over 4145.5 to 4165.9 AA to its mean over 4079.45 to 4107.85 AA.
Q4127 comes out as 1.21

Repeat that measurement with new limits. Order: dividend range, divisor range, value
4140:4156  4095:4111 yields 1.36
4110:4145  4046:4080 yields 1.02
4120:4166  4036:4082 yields 1.07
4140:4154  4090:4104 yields 1.32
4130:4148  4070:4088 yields 1.10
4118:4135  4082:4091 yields 1.01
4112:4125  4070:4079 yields 1.01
